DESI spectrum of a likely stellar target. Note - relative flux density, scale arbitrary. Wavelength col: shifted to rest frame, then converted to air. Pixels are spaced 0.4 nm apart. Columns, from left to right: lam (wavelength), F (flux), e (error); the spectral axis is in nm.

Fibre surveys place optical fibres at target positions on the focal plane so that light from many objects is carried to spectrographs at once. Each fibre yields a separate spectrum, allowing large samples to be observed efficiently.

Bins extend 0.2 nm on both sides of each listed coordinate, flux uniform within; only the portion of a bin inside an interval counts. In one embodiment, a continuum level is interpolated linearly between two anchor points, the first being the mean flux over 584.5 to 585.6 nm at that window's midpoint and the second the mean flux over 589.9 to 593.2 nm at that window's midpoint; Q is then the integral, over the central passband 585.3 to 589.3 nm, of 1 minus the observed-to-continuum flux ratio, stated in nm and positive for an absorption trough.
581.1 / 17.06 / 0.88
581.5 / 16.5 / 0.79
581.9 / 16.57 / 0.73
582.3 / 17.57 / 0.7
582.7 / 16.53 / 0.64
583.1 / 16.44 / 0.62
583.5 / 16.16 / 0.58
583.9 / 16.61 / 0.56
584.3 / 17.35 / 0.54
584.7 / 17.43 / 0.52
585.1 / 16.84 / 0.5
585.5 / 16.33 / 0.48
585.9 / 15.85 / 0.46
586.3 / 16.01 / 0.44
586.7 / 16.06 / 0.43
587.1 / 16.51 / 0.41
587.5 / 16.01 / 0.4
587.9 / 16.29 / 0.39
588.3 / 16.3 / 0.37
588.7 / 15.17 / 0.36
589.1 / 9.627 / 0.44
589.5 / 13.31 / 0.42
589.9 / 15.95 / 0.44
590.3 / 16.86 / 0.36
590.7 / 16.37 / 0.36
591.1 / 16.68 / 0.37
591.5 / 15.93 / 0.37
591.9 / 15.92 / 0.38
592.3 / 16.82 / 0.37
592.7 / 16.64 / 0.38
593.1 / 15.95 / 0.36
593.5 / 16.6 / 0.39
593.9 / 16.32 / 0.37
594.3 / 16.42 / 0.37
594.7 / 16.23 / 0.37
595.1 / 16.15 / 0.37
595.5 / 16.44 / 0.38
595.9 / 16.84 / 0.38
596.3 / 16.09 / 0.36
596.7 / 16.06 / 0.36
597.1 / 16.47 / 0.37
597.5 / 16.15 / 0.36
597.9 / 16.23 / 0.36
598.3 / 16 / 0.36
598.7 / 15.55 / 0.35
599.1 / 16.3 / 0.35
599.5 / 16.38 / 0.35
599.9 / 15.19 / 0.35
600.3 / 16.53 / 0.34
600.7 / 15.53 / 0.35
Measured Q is 0.32 nm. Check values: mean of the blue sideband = 16.9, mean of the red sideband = 16.4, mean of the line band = 15.4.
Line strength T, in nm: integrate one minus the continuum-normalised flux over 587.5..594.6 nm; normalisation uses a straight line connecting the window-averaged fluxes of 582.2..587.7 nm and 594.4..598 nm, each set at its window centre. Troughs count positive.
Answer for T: 0.29 nm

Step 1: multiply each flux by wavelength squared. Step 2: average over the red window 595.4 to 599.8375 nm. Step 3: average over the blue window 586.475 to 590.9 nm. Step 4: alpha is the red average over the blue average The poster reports 1.09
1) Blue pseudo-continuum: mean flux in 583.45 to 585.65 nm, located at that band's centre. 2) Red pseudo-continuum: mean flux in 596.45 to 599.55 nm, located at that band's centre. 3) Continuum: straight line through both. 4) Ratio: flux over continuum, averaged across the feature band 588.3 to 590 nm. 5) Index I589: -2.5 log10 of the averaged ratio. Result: 0.21 mag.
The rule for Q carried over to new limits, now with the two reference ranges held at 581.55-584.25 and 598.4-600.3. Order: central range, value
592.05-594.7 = -0.04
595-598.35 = -0.05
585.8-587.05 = 0.04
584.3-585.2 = -0.03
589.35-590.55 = 0.06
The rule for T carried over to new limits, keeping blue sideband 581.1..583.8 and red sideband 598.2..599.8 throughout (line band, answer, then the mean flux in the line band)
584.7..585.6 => -0.01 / 16.8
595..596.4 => -0.02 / 16.4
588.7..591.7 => 0.25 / 15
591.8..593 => -0.01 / 16.5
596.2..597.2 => -0.01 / 16.2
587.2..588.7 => 0.03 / 16.1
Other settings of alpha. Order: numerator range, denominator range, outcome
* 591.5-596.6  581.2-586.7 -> 1.02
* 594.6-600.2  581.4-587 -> 1.02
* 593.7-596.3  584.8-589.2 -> 1.07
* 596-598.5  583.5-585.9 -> 1.01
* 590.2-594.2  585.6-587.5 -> 1.04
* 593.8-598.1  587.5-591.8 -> 1.09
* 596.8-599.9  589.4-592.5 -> 1.03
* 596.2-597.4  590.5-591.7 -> 1.01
